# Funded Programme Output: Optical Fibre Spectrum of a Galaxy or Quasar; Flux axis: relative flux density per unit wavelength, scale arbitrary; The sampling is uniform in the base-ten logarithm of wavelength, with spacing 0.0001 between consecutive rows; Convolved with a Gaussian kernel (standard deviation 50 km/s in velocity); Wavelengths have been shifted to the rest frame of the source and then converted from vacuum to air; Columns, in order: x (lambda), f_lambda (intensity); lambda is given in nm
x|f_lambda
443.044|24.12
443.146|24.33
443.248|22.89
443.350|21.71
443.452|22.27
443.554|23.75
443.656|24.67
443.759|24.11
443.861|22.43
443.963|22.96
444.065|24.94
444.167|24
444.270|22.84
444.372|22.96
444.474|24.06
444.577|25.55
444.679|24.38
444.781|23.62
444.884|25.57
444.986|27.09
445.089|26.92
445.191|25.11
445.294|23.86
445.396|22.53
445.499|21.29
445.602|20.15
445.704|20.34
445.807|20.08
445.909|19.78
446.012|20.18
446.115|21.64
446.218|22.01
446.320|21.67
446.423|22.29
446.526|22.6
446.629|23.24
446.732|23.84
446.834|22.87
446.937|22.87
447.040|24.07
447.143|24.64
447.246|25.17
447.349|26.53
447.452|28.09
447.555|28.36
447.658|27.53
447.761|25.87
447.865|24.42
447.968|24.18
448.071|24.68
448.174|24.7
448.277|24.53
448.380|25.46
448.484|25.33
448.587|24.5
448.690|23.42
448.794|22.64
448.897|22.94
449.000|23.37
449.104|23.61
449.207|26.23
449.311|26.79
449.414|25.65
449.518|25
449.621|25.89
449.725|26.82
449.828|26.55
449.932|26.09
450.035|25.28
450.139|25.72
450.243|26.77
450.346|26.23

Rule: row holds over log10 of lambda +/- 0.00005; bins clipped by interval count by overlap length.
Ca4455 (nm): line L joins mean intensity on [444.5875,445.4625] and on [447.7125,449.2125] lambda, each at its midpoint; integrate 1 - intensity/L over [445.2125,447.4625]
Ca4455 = 0.18 nm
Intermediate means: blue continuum 24.9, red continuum 24.3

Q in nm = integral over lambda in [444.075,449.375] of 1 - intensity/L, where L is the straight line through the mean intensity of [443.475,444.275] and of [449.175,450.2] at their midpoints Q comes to 0.19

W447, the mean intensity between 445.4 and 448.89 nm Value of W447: 23.6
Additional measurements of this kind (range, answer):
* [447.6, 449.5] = 24.8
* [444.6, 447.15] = 22.9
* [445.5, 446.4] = 20.8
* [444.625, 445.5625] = 24.4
